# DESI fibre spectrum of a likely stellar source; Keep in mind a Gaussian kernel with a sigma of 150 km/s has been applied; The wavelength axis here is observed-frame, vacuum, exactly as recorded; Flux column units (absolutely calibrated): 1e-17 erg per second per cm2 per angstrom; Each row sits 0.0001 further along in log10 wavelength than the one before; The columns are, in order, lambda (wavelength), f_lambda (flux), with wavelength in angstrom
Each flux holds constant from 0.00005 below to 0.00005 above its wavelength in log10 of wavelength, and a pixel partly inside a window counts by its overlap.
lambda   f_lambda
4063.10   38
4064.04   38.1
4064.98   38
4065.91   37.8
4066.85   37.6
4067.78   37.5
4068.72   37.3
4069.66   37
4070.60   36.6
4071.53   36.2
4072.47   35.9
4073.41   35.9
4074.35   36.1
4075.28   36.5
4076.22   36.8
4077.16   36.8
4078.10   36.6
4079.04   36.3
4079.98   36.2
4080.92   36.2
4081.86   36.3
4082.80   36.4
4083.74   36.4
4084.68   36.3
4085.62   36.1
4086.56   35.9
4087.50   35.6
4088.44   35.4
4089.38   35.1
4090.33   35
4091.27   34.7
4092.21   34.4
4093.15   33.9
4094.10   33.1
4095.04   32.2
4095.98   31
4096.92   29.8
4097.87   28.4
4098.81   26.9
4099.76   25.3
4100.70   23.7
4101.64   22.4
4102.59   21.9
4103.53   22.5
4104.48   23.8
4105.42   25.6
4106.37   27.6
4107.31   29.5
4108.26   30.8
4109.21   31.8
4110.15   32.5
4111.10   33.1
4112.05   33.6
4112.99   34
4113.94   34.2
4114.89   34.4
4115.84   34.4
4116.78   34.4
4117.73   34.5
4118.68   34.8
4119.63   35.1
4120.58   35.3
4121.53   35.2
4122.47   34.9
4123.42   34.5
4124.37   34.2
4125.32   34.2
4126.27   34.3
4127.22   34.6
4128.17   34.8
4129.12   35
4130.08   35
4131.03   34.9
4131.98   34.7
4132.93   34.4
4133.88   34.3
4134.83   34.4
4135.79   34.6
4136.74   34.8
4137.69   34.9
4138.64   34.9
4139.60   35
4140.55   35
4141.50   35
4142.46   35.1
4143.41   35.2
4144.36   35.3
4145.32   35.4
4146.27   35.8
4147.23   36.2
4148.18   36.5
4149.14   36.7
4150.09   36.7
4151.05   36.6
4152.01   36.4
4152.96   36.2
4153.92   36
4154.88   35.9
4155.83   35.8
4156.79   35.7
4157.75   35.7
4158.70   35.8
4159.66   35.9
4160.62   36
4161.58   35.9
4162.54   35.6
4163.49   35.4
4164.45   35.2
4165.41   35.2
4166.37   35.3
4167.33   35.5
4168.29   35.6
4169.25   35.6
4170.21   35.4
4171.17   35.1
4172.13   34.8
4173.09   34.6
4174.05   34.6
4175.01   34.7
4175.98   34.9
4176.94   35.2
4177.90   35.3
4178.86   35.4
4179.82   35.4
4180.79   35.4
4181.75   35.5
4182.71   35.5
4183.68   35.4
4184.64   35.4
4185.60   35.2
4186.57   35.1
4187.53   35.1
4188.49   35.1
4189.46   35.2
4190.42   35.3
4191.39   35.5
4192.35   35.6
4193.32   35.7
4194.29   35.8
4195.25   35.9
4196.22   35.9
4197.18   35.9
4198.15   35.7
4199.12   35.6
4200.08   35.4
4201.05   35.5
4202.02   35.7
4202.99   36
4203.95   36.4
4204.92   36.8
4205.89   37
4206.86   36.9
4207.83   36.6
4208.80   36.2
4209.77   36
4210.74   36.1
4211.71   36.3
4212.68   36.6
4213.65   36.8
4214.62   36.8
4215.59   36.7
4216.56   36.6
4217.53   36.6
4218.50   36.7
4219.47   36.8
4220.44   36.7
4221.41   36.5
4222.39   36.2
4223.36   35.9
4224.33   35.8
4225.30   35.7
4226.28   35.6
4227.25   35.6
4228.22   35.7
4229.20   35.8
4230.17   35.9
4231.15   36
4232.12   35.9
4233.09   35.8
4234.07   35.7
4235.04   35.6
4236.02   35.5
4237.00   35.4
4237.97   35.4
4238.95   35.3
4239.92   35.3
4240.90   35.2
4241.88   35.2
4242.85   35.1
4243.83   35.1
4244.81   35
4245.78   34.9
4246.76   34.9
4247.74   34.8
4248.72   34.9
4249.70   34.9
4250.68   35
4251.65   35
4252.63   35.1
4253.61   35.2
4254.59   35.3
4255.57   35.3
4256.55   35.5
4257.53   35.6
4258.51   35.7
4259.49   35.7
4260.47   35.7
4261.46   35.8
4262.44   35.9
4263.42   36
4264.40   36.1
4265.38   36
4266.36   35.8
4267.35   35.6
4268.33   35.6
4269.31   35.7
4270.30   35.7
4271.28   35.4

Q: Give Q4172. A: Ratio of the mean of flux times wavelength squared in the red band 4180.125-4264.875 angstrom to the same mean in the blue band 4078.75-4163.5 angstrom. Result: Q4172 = 1.11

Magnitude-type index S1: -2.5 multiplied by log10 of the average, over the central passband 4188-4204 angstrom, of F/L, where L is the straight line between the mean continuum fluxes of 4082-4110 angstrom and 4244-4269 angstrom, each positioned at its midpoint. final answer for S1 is -0.06 mag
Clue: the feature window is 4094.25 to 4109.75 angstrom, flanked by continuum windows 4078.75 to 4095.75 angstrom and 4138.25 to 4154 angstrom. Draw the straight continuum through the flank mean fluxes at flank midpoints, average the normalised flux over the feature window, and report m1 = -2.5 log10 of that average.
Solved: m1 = 0.28 mag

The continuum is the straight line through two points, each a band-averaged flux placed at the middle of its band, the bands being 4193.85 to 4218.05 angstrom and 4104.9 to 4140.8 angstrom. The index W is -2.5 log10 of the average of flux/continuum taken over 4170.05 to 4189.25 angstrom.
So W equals 0.010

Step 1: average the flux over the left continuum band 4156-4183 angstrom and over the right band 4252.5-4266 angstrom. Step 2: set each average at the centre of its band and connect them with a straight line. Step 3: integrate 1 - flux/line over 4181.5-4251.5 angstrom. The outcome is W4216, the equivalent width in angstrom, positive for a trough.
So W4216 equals -0.48 angstrom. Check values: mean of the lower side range 35.4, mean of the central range 35.8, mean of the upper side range 35.7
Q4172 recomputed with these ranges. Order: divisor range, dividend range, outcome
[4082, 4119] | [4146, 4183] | 1.16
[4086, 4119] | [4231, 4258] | 1.22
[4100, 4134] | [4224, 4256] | 1.17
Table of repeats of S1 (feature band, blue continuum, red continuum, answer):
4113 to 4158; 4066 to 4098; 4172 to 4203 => 0.01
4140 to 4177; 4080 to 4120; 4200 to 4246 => -0.05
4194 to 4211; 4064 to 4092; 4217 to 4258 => -0.01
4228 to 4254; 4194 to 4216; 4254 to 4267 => 0.02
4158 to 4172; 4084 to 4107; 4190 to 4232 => -0.05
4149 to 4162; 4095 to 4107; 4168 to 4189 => -0.11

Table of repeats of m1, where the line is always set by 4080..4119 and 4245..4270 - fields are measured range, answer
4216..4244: -0.03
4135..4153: -0.09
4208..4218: -0.06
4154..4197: -0.06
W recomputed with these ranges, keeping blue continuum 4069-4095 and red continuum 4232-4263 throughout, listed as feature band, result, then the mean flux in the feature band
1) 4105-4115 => 0.137 mag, 31.5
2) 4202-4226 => -0.030 mag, 36.4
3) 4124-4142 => 0.030 mag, 34.7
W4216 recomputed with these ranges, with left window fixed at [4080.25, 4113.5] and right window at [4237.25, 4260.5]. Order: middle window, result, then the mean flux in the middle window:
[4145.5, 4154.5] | -1.0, 36.3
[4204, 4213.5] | -0.6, 36.5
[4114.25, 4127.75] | -1.1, 34.6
